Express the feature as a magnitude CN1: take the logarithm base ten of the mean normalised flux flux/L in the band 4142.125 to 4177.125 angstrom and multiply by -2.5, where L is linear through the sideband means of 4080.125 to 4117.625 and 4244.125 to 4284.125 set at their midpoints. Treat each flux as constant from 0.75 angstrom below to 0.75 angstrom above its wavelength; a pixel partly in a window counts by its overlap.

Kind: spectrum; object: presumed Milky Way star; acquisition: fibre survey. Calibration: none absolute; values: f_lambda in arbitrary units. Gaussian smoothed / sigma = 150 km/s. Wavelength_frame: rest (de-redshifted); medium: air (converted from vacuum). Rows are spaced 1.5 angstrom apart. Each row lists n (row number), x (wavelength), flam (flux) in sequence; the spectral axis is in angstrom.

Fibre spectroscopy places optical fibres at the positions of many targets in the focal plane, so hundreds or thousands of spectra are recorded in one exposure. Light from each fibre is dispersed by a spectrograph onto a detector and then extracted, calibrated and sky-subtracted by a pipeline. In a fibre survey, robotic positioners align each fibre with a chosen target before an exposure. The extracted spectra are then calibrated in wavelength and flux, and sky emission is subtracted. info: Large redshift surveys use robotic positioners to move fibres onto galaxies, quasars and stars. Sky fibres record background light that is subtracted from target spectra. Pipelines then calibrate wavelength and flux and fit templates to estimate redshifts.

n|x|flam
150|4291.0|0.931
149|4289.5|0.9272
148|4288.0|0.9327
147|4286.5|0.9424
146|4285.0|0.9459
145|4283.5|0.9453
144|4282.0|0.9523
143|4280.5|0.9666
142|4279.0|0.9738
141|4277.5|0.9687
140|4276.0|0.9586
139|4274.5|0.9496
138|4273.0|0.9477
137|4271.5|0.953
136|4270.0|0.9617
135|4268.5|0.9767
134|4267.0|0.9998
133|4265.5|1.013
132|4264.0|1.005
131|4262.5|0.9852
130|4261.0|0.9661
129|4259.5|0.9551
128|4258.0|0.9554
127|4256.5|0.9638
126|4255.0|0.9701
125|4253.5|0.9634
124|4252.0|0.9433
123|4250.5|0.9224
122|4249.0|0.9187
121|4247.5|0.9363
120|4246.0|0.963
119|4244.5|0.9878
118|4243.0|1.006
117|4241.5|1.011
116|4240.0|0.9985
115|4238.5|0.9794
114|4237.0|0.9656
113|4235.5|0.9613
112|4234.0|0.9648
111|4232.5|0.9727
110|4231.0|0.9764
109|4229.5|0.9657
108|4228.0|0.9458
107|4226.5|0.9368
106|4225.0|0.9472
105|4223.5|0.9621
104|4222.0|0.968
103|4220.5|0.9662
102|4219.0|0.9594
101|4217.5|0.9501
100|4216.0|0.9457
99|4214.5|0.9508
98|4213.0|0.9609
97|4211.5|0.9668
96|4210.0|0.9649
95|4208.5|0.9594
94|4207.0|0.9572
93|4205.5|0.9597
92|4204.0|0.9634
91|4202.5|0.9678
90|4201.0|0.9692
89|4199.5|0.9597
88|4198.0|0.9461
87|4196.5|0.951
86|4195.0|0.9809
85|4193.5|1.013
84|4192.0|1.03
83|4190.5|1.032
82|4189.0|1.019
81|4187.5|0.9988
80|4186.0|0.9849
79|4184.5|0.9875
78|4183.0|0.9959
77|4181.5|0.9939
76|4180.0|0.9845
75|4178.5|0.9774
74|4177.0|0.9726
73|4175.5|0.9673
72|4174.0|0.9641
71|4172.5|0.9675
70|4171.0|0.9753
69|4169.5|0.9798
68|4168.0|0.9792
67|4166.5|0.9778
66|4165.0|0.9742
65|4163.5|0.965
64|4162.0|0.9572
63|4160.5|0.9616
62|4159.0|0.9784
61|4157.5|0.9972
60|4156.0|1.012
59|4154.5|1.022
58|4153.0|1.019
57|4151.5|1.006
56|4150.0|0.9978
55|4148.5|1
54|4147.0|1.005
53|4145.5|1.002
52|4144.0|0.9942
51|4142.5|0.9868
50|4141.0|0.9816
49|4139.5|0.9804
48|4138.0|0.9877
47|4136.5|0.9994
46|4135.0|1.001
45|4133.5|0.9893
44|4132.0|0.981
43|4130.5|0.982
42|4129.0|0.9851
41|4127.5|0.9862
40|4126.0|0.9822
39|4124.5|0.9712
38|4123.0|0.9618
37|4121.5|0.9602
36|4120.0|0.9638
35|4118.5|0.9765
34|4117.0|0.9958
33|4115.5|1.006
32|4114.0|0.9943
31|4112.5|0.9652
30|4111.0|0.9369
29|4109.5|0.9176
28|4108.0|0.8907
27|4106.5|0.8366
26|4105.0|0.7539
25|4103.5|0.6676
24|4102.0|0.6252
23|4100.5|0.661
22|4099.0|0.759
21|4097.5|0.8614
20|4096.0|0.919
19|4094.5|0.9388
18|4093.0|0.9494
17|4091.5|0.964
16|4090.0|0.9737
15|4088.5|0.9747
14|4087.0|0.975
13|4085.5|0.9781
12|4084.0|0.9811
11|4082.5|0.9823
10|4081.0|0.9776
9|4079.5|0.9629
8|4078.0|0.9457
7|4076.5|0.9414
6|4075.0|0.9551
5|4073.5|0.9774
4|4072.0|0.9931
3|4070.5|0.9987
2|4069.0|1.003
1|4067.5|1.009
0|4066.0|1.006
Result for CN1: -0.07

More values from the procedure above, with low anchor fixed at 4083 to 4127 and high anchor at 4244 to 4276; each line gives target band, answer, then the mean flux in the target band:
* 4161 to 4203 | -0.05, 0.981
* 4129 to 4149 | -0.08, 0.991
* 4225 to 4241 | -0.01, 0.966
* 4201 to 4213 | -0.02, 0.963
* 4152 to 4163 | -0.07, 0.992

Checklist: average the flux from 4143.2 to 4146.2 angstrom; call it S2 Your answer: 0.998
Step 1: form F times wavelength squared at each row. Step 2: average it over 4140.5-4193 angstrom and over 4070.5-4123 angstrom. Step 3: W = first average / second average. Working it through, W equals 1.1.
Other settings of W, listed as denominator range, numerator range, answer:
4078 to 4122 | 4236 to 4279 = 1.15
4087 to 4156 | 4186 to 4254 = 1.08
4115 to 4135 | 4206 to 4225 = 1.02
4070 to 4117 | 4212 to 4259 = 1.13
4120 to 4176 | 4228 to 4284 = 1.03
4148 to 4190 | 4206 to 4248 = 1.01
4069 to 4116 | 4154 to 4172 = 1.11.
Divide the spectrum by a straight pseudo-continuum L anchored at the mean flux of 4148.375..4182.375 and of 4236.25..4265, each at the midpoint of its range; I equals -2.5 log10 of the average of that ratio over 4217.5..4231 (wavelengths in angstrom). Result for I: 0.02 mag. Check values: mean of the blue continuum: 0.984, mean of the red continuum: 0.969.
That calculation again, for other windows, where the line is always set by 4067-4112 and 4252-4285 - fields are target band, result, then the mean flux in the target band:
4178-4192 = -0.07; 0.999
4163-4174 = -0.04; 0.974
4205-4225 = -0.01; 0.959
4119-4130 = -0.06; 0.973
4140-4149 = -0.08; 0.994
